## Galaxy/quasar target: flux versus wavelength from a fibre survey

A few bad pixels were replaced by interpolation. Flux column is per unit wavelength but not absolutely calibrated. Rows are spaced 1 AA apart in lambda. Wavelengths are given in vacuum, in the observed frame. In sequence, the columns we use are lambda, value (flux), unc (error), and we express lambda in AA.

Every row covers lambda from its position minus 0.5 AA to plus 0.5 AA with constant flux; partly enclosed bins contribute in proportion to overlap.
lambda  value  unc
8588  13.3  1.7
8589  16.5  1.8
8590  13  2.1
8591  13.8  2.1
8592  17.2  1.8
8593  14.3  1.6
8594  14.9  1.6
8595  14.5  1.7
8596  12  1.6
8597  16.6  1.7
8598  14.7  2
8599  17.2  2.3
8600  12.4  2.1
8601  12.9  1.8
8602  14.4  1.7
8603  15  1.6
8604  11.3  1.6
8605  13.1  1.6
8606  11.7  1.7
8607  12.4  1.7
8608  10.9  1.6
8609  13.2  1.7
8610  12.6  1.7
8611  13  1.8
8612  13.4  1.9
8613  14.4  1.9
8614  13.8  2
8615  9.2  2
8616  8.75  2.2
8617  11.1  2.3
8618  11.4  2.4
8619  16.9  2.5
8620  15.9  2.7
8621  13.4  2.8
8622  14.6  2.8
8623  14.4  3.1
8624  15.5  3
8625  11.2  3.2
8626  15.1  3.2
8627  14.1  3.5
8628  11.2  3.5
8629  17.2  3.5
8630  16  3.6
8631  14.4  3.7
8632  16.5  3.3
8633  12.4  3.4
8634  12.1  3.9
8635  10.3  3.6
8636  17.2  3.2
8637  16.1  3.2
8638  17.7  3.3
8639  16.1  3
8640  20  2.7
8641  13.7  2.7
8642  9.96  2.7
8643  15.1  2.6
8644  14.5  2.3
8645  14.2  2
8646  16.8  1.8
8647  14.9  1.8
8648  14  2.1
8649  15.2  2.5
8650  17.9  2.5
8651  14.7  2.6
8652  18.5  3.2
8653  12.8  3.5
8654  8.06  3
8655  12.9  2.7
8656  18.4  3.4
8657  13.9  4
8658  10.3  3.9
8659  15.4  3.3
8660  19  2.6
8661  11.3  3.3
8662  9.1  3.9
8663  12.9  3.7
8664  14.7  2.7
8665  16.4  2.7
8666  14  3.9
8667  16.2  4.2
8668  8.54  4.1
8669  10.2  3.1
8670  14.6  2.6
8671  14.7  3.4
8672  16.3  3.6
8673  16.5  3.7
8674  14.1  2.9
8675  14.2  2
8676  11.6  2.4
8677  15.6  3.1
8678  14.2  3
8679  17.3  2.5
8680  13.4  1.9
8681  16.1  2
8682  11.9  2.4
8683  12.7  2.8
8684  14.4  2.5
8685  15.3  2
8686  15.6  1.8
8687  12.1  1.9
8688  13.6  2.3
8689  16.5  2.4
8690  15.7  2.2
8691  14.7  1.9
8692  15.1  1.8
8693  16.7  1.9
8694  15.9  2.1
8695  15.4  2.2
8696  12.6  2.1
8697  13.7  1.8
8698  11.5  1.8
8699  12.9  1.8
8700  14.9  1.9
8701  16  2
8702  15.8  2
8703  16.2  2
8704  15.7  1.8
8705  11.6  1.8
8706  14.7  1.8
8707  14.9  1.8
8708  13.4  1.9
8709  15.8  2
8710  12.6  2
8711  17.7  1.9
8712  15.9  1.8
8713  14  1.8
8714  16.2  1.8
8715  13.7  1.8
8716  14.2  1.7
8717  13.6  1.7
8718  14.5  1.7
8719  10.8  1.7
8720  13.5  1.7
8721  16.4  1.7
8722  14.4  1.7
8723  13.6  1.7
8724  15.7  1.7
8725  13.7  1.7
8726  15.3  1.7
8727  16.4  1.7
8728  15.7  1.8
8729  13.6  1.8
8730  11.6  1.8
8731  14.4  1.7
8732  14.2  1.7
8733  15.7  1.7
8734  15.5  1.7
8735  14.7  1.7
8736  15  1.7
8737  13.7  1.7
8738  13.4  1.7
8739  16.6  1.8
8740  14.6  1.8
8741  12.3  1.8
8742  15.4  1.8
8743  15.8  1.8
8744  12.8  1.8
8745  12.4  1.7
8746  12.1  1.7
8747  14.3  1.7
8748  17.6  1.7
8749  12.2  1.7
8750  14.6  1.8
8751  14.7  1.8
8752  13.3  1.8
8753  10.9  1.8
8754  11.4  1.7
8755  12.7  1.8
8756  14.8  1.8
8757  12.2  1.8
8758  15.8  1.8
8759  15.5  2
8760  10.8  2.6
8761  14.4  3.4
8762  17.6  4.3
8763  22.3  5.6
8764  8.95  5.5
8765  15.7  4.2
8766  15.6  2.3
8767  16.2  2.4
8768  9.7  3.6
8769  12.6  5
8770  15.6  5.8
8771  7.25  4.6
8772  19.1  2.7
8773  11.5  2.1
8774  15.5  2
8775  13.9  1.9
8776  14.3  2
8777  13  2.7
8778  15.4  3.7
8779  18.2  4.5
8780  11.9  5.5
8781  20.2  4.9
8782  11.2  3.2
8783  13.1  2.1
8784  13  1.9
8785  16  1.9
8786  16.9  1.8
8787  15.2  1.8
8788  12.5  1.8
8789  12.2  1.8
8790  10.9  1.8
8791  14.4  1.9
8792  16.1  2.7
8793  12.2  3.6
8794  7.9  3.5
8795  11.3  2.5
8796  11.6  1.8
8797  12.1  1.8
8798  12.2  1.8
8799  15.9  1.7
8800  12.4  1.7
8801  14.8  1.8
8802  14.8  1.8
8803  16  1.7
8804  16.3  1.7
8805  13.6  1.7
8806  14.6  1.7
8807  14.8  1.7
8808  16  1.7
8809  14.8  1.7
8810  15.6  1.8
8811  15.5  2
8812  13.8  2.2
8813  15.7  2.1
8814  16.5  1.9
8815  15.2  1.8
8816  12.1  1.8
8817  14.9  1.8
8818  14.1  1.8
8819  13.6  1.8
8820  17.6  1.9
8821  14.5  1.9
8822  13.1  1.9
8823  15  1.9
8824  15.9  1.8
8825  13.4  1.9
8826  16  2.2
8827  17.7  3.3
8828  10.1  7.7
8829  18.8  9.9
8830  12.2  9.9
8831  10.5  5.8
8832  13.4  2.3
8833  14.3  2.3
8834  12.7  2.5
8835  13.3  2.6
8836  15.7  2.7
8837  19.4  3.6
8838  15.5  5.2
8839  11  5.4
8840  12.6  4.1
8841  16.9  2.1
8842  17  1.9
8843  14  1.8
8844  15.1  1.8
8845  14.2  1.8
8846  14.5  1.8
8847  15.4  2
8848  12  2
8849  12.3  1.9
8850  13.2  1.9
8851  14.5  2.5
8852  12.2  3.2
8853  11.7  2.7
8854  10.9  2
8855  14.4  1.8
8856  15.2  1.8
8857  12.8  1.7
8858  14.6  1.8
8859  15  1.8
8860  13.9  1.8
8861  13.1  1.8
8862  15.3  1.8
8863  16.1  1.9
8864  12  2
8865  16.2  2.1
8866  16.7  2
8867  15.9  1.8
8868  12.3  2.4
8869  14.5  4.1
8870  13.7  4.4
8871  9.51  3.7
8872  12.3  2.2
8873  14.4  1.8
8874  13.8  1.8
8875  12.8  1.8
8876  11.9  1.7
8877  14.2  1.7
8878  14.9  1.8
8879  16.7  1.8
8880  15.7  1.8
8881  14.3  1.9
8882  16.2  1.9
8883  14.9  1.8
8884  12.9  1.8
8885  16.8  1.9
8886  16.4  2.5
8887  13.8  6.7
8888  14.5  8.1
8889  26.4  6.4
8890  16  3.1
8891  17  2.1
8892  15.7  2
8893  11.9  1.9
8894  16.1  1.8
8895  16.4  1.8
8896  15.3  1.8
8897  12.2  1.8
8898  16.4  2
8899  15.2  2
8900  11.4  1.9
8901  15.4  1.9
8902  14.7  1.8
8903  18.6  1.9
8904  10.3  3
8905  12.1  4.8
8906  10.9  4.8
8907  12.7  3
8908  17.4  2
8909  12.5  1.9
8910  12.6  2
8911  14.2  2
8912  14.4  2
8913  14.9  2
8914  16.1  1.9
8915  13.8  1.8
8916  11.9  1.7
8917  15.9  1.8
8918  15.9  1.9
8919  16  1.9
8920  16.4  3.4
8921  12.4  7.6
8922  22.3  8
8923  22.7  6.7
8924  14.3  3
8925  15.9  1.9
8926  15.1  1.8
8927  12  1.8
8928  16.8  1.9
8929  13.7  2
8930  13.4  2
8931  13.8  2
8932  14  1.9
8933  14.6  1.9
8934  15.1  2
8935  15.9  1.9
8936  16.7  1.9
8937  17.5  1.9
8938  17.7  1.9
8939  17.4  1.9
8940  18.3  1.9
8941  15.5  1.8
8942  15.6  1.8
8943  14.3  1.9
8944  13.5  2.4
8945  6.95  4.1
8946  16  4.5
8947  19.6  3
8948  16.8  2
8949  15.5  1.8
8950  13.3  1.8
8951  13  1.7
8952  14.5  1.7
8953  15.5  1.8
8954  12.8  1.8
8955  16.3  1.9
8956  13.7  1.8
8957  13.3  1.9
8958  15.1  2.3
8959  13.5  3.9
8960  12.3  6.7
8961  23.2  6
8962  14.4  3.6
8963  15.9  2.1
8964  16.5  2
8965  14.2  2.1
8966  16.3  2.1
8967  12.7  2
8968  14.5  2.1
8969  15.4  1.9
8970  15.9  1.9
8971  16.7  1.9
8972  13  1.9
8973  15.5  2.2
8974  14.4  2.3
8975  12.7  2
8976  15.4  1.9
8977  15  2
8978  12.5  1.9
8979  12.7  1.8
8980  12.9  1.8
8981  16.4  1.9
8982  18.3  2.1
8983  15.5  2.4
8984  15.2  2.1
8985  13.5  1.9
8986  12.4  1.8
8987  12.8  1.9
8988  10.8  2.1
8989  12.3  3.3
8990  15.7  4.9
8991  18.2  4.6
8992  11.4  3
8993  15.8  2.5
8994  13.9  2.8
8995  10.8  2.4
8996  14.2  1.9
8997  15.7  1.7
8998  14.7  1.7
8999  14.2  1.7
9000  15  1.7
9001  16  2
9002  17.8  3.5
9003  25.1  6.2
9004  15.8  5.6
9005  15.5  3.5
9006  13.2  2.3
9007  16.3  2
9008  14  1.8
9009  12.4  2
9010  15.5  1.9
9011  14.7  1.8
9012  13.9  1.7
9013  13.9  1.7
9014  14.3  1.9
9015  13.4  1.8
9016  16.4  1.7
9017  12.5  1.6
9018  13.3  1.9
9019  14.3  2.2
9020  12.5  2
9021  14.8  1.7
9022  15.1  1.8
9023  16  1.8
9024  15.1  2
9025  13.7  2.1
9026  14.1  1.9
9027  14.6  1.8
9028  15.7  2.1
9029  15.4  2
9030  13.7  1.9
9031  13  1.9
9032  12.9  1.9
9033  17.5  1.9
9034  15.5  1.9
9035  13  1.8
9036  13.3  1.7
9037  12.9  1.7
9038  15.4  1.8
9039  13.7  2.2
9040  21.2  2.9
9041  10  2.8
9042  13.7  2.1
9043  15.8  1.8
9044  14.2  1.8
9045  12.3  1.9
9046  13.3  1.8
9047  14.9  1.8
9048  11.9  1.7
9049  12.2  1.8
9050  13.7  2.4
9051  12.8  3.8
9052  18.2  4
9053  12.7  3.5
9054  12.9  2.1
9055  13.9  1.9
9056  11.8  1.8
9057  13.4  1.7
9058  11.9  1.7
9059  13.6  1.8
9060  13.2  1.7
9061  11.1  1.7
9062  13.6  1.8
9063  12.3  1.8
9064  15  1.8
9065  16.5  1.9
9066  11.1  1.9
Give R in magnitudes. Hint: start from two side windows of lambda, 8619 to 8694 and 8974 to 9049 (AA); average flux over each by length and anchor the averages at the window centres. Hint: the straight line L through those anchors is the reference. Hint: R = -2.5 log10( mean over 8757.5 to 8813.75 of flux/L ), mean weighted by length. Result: 0.020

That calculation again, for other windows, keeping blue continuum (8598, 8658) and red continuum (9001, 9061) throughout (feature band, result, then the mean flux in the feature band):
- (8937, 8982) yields -0.05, 15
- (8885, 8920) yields -0.05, 14.9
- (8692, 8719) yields -0.04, 14.6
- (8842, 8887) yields 0.01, 14.1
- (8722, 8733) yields -0.03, 14.5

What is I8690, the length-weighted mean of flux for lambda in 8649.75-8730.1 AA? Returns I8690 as 14.4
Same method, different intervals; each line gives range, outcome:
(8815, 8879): 14.1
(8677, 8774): 14.3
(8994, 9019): 14.9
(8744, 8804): 13.9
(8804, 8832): 14.7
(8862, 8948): 15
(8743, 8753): 13.7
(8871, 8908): 14.7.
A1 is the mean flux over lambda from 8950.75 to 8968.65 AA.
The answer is 14.9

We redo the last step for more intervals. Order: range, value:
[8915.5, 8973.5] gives 15.3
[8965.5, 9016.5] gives 14.7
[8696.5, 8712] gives 14.5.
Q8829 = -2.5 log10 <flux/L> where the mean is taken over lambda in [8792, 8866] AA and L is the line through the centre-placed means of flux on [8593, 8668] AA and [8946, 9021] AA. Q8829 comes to 0.02 mag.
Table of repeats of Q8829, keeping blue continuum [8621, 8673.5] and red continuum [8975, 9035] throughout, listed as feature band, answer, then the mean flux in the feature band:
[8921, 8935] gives -0.07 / 15.6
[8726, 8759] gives 0.02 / 14.1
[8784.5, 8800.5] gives 0.11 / 13.1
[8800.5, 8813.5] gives -0.05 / 15.1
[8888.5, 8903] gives -0.09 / 15.8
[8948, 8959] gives 0.01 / 14.4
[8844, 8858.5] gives 0.08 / 13.5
